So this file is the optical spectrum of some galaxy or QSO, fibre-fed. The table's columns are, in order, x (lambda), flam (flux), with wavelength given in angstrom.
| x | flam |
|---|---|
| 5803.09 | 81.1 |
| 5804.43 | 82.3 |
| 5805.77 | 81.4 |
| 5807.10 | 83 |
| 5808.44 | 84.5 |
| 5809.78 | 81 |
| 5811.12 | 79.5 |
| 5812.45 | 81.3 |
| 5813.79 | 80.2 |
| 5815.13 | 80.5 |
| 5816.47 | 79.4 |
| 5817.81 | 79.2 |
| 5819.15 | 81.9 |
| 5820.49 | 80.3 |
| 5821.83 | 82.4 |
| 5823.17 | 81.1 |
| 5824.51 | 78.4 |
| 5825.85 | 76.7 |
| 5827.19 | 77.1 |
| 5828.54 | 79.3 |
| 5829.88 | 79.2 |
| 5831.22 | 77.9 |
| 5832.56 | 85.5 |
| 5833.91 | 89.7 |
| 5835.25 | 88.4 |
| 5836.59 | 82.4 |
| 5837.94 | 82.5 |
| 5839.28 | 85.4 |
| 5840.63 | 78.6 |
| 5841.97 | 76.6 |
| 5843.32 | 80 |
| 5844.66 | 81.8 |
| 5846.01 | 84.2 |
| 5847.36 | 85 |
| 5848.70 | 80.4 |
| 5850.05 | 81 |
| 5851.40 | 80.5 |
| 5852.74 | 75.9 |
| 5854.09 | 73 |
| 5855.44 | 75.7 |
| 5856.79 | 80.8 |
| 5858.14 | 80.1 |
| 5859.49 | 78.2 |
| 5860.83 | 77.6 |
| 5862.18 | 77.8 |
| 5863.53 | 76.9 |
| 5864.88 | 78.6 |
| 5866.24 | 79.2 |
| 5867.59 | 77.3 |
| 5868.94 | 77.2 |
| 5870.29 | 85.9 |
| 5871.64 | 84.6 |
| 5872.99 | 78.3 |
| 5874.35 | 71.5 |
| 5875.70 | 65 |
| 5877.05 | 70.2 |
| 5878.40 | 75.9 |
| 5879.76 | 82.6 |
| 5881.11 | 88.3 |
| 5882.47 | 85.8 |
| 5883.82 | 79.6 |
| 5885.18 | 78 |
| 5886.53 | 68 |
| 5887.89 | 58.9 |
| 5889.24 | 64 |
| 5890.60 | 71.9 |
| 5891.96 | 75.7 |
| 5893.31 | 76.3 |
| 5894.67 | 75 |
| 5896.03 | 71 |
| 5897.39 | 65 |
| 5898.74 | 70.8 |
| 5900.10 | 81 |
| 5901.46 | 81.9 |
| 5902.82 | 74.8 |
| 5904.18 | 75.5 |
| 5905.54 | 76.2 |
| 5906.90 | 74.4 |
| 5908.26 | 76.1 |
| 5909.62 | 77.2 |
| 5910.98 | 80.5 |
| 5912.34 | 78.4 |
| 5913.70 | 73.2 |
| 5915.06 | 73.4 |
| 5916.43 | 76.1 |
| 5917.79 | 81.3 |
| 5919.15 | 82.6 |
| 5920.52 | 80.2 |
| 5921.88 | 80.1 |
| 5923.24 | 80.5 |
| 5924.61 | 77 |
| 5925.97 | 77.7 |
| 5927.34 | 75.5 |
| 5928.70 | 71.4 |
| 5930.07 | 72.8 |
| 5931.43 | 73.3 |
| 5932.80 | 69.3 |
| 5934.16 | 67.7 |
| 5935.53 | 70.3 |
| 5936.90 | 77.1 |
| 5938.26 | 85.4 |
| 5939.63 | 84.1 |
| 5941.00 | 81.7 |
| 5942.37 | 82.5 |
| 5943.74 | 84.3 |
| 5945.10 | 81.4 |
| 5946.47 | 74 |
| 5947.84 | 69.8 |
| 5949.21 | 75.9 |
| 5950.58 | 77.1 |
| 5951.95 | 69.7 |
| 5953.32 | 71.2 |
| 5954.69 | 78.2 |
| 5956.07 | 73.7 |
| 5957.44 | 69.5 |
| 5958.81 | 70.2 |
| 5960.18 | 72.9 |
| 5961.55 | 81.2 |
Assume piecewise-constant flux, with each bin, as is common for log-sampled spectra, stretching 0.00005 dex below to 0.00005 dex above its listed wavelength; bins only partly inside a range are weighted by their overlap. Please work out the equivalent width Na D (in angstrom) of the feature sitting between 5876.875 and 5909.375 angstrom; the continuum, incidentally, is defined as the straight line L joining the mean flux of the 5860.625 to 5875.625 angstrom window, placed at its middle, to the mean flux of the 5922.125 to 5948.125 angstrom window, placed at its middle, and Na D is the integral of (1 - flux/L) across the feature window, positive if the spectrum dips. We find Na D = 1.10 angstrom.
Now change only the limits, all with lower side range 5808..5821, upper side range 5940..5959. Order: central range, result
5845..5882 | 0.2 angstrom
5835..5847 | -0.3 angstrom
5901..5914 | 0.1 angstrom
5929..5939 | 0.4 angstrom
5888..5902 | 0.9 angstrom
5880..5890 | 0.4 angstrom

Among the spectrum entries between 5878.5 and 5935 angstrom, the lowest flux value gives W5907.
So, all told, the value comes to 58.9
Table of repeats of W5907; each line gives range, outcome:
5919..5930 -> 71.4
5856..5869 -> 76.9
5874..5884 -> 65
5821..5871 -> 73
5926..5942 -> 67.7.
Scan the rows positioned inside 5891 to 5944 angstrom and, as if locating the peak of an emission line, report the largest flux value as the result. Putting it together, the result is 85.4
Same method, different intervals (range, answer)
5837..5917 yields 88.3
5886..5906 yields 81.9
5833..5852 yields 89.7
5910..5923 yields 82.6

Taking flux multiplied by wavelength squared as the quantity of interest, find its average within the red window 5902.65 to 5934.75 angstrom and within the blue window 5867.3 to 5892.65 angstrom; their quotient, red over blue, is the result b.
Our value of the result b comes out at 1.0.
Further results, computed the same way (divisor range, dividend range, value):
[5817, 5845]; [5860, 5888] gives 0.97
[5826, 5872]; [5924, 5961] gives 0.97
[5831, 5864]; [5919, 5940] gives 0.97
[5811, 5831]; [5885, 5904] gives 0.93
